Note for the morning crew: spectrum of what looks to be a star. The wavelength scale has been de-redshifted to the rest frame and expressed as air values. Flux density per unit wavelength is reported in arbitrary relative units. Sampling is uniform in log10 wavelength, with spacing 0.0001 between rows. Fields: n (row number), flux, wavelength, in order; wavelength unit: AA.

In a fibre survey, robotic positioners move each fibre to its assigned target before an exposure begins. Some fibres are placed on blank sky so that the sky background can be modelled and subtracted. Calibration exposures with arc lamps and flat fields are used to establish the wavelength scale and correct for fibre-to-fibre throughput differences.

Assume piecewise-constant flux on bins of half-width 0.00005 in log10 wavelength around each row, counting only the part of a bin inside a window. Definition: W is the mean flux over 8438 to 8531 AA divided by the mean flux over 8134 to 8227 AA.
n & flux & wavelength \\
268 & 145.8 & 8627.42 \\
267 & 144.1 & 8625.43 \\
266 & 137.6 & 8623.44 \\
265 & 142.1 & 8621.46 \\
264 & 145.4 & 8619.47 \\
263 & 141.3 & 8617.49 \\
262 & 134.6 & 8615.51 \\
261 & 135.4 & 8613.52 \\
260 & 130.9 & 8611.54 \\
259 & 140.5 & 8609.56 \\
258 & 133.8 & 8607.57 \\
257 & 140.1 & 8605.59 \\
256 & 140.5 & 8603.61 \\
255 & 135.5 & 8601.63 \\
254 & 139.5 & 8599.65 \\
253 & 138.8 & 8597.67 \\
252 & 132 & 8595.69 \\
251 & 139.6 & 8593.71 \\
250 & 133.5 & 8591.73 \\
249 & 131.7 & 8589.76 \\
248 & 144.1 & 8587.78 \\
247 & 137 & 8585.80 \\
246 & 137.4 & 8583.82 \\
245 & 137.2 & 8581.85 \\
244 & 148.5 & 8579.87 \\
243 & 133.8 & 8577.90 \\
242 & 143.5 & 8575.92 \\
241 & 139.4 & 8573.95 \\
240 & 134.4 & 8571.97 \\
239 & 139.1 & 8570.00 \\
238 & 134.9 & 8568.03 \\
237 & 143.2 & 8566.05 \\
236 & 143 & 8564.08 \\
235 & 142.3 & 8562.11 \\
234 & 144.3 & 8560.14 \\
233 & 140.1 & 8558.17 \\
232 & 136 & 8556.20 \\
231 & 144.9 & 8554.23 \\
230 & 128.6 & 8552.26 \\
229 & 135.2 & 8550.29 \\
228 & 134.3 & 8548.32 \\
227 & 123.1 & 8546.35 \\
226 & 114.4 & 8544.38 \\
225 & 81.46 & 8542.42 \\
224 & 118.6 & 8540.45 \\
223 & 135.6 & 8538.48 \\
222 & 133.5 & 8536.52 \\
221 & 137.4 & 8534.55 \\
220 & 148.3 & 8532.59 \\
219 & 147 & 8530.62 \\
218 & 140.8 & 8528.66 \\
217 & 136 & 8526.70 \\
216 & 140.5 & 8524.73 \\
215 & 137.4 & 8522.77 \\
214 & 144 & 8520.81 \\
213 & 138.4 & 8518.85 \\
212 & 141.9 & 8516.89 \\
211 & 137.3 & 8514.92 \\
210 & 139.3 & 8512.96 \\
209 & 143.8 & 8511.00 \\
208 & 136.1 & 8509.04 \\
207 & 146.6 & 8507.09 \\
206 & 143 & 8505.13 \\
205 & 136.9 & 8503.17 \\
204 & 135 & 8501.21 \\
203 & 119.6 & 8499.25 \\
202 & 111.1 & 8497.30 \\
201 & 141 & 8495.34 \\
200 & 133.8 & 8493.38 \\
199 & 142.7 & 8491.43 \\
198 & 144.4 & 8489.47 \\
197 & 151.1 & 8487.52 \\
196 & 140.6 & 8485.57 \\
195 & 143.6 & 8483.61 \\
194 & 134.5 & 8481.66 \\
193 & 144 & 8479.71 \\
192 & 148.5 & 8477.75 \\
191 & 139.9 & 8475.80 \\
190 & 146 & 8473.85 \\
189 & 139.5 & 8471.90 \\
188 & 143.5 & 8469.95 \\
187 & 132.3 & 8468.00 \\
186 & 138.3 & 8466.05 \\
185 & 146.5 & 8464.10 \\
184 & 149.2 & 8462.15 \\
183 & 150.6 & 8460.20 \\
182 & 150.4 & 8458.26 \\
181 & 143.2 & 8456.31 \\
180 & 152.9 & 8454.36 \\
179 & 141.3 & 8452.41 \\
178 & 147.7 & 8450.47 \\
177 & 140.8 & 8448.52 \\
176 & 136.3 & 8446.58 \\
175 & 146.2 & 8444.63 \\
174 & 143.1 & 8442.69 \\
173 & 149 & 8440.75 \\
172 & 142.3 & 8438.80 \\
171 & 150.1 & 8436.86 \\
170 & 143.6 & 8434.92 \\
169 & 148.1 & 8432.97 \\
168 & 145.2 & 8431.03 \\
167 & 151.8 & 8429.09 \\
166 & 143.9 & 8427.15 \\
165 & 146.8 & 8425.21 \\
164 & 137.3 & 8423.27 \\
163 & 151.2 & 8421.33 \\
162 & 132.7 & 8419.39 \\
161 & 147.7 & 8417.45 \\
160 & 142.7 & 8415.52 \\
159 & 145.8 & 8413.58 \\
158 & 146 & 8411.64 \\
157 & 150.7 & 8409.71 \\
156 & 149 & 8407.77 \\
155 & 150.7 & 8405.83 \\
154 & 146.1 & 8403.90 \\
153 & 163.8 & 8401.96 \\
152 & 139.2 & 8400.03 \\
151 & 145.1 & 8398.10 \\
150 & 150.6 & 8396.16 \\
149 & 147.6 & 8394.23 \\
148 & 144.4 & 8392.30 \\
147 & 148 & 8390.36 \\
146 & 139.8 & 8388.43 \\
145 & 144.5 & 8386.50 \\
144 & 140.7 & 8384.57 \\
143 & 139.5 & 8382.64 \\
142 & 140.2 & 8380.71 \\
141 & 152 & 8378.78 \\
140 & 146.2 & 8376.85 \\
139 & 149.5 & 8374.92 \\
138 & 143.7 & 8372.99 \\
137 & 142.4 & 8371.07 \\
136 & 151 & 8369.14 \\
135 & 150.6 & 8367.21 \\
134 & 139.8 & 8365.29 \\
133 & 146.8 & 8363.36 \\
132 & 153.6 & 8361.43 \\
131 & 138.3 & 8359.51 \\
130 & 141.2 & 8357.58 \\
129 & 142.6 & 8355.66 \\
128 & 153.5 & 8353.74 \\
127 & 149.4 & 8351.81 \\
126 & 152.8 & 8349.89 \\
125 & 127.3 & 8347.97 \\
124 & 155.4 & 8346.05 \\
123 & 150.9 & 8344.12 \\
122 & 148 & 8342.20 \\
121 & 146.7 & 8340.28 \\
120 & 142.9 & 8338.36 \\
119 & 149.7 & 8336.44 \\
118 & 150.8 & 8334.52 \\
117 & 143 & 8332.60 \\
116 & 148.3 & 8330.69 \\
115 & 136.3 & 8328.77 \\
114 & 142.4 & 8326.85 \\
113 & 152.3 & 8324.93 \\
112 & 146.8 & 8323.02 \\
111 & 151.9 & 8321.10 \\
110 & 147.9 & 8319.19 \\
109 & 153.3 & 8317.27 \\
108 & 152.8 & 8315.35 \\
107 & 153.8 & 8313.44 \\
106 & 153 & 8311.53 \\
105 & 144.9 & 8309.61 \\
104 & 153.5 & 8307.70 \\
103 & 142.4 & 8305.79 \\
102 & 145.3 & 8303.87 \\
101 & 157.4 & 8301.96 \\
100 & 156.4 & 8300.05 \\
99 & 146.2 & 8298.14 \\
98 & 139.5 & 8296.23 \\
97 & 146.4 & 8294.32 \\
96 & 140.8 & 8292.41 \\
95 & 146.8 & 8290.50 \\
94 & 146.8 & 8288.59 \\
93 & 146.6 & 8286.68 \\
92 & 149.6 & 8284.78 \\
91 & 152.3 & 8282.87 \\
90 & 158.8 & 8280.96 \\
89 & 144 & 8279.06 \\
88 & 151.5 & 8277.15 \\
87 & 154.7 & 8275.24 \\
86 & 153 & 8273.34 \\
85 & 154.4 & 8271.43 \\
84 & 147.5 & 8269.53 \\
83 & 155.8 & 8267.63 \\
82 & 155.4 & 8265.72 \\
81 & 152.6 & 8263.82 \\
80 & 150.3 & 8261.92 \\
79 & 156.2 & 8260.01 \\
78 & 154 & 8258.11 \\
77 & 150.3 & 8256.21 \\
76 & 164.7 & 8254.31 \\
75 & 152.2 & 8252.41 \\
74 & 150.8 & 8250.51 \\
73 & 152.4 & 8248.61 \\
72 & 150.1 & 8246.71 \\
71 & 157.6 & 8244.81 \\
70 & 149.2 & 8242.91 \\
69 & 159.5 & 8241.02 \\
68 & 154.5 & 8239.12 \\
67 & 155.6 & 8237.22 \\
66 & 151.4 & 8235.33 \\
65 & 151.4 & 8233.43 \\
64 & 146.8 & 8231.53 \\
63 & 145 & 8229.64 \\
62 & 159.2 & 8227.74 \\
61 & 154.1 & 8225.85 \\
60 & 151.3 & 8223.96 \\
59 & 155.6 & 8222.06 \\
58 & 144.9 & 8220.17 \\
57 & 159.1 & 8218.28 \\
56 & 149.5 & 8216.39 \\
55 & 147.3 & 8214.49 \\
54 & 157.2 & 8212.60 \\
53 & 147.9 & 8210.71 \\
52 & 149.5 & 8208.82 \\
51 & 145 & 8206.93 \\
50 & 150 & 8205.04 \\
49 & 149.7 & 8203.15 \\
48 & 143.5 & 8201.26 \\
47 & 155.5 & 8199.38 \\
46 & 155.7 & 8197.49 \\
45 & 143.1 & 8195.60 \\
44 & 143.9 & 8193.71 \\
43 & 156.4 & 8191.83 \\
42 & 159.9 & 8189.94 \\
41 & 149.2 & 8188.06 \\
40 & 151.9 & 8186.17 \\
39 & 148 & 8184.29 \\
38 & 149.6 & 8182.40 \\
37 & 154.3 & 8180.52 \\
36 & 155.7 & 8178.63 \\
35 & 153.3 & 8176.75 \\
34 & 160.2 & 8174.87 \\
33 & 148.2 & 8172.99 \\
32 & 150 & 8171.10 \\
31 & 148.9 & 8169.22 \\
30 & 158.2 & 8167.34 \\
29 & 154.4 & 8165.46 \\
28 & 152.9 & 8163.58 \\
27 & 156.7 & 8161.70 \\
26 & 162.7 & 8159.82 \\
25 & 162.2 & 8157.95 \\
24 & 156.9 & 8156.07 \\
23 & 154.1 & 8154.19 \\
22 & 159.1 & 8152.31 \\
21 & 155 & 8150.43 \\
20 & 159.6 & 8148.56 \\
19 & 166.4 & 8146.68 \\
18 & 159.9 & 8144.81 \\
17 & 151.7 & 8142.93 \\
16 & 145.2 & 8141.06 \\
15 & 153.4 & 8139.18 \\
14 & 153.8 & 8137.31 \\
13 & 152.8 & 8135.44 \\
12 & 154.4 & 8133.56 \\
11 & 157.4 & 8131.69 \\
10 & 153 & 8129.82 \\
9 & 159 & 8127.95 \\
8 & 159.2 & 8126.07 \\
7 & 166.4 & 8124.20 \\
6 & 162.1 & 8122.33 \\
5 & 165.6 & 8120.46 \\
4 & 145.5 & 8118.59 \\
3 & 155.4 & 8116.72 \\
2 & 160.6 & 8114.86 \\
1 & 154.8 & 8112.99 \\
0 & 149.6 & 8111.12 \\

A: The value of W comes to 0.9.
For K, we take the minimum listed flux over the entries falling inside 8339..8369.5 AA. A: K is 127.3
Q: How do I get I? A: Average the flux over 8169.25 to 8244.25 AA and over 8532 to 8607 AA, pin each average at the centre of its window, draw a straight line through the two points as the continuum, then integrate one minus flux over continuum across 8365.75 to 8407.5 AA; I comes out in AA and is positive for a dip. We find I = -0.8 AA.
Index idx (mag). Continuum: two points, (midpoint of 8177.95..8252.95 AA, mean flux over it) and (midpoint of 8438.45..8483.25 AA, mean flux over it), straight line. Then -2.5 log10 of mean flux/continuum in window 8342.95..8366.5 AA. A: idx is 0.01 mag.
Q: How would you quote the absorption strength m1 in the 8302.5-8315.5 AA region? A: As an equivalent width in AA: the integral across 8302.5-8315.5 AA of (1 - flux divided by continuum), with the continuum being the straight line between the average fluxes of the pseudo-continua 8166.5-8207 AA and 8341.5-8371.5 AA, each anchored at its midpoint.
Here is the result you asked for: -0.1 AA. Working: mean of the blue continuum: 151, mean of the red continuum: 146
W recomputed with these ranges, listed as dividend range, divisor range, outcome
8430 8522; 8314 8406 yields 0.97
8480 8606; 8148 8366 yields 0.91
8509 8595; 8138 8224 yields 0.89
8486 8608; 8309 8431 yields 0.93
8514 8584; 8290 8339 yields 0.92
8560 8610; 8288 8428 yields 0.95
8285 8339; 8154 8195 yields 0.96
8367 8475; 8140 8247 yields 0.95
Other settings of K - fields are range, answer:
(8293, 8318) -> 139.5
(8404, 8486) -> 132.3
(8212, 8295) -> 140.8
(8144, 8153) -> 155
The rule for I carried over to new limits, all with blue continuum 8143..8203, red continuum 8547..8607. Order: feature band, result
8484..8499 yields 0.5 AA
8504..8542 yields 0.6 AA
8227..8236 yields 0.1 AA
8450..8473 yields -0.3 AA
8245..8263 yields -0.3 AA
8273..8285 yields -0.2 AA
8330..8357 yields 0.1 AA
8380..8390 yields 0.3 AA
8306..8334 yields 0.0 AA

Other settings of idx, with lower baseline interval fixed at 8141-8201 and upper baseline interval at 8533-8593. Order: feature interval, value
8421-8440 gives -0.03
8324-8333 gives 0.01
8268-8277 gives -0.02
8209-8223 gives 0.00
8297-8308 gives -0.02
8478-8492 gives -0.04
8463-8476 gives -0.01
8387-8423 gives -0.03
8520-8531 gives -0.03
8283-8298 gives 0.02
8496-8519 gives 0.01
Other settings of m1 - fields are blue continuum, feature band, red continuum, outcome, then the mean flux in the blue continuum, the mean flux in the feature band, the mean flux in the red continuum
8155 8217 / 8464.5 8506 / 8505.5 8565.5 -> -0.13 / 152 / 139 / 136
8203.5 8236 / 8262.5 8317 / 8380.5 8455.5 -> -0.43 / 151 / 150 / 145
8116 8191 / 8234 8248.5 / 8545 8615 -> -0.19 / 156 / 154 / 137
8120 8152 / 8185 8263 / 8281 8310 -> 0.10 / 157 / 152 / 148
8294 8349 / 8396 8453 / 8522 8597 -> -1.31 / 148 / 146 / 136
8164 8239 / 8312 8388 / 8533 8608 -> -0.87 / 152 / 147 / 135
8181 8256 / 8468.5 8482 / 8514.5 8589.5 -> -0.24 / 152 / 142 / 136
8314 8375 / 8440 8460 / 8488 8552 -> -0.84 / 147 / 145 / 134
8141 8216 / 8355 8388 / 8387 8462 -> 0.64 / 153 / 145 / 146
